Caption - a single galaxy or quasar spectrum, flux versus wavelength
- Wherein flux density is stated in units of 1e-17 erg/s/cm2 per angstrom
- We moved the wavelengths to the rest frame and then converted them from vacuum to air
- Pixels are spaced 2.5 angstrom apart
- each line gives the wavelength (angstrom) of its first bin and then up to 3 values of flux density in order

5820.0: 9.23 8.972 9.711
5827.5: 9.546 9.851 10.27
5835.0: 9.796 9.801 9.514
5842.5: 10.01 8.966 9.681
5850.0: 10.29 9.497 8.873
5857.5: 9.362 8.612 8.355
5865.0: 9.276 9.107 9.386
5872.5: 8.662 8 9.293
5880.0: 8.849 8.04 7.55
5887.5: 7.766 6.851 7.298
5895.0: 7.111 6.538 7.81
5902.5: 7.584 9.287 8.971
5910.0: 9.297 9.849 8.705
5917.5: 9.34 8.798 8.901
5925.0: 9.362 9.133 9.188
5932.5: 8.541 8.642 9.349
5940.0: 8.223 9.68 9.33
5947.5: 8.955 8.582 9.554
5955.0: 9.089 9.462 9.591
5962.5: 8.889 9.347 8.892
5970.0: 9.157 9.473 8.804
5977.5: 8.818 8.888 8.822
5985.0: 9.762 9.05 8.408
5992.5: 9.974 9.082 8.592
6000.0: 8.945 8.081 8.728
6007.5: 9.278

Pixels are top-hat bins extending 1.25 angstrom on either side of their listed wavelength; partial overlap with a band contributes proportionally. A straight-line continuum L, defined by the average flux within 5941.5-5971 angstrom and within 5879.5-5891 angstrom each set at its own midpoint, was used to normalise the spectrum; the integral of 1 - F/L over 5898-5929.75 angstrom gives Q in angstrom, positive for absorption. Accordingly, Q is -2.0 angstrom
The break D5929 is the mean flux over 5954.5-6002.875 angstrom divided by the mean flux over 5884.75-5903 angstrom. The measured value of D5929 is 1.24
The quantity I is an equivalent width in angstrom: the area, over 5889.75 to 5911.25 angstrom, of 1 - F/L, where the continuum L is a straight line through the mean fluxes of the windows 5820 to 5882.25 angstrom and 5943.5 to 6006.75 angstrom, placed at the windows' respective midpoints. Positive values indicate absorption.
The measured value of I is 3.0 angstrom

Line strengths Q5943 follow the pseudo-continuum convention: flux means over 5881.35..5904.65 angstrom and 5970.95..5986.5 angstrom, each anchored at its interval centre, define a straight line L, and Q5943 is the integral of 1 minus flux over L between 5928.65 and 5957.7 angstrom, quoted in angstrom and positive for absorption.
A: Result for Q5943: -2.1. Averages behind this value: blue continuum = 7.46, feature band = 9.03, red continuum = 9.09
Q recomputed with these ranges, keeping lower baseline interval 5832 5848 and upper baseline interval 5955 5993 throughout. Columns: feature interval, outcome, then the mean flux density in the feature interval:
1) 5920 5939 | 0.7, 8.99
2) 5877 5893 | 2.7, 7.92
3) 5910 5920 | 0.2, 9.24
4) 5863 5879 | 1.1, 8.92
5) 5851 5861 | 0.5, 9.13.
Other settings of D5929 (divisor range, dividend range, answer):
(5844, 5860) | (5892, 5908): 0.83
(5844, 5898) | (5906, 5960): 1.07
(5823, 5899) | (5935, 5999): 1.03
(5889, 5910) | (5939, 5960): 1.17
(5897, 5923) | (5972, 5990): 1.04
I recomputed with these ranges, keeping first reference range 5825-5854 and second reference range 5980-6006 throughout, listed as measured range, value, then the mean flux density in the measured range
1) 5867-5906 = 6.0 angstrom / 8.04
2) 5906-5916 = 0.2 angstrom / 9.22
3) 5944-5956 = 0.1 angstrom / 9.1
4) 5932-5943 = 0.4 angstrom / 8.86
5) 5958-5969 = -0.1 angstrom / 9.2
